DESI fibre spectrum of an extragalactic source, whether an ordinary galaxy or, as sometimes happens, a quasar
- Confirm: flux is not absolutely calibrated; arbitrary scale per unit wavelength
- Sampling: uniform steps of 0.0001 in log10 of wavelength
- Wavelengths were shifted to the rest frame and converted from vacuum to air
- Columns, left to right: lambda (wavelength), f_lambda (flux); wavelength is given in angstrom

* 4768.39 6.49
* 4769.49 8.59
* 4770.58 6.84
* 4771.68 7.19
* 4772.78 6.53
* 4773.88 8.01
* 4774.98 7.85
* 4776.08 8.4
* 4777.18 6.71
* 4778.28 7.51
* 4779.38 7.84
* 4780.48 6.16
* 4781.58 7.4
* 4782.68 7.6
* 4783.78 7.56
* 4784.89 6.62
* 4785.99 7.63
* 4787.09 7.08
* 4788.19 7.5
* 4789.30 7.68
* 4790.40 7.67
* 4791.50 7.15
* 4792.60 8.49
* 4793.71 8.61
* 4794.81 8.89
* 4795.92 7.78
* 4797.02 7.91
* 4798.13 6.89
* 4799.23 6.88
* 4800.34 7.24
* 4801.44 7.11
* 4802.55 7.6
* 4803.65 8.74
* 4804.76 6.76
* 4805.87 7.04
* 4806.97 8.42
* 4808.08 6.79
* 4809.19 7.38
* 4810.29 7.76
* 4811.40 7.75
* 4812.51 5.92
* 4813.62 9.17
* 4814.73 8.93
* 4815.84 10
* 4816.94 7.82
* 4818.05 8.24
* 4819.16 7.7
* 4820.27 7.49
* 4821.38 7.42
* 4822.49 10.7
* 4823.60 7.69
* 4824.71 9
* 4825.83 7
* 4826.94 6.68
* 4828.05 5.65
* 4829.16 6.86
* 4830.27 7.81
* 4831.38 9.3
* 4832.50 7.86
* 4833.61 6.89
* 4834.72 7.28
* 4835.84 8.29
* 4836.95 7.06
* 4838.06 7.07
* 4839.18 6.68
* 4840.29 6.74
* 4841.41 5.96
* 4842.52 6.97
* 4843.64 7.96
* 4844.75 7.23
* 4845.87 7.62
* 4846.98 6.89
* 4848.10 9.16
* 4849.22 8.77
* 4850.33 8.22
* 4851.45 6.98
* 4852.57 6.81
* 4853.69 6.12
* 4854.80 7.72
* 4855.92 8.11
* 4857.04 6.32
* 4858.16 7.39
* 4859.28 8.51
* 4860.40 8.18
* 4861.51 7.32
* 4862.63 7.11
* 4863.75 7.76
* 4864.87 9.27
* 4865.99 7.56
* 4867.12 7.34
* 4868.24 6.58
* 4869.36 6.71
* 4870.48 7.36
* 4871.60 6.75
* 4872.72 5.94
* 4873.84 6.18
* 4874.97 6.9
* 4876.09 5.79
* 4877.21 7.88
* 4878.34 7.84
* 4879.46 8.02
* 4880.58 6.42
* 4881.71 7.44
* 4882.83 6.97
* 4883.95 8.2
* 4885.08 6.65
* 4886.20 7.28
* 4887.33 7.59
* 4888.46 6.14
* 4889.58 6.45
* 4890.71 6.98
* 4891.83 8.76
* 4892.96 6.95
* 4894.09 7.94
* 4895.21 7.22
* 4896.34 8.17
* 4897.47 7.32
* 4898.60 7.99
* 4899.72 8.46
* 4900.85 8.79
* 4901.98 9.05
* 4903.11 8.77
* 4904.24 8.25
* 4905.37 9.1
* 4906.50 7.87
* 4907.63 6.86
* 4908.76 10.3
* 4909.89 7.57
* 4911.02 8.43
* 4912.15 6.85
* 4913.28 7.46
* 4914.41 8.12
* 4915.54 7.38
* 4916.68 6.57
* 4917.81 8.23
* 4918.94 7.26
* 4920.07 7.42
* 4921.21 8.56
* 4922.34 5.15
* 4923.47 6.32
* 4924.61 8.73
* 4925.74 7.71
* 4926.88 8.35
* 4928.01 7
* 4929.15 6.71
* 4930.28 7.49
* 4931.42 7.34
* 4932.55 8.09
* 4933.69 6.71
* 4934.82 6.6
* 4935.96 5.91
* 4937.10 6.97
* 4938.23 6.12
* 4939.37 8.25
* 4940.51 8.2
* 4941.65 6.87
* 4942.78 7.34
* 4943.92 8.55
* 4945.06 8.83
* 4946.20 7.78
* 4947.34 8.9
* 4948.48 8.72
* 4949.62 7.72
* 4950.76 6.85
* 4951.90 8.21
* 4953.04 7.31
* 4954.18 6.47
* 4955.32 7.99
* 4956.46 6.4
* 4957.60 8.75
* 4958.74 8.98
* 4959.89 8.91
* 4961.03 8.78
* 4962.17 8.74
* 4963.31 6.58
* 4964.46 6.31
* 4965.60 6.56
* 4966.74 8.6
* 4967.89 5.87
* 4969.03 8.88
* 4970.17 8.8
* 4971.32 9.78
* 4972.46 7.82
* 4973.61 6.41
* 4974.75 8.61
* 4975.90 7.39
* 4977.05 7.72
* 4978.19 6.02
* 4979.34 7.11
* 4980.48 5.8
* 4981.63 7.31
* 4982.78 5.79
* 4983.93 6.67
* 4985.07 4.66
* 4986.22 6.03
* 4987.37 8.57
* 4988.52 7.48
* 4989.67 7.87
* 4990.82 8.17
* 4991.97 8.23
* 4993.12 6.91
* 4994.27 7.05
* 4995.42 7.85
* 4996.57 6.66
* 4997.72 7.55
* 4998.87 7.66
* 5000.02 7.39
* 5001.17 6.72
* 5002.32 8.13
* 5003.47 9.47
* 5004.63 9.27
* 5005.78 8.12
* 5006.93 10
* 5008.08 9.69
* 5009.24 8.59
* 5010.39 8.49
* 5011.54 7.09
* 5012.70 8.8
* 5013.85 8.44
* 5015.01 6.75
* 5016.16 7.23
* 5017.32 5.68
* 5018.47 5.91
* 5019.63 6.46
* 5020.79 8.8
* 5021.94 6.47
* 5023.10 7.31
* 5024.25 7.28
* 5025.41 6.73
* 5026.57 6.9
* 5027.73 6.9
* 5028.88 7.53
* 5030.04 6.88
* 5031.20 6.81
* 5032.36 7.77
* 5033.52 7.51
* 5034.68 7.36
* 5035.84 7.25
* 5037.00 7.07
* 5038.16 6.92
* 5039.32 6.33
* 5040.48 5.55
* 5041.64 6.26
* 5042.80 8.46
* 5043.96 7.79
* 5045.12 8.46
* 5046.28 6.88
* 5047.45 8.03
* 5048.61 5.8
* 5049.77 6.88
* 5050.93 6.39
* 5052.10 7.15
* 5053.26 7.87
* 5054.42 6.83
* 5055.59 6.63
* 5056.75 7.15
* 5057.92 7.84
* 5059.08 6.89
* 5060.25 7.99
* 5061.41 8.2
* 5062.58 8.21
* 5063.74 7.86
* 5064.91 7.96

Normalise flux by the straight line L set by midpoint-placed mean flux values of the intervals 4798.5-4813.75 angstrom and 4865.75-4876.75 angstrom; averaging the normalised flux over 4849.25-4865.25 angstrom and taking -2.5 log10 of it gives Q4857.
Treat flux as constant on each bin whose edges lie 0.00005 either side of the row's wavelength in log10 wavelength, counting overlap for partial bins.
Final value -0.11 mag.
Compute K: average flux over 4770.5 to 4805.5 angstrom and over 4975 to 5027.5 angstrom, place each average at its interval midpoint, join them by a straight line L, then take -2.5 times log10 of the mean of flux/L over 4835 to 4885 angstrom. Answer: 0.02 mag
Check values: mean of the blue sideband 7.5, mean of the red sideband 7.43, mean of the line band 7.31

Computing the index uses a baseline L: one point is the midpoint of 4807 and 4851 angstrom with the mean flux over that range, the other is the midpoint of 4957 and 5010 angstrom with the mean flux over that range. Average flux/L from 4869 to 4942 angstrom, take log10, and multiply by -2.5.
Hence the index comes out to 0.04 mag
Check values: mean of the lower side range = 7.69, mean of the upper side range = 7.7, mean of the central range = 7.44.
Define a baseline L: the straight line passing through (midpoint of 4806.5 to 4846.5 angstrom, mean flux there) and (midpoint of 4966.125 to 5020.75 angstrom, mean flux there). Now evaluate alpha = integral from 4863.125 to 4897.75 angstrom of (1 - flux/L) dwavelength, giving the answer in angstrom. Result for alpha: 1.73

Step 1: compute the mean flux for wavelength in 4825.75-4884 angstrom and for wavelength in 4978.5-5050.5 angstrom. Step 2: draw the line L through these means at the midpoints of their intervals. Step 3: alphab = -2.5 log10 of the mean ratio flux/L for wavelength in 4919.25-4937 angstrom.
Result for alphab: 0.02 mag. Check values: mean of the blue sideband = 7.31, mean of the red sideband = 7.34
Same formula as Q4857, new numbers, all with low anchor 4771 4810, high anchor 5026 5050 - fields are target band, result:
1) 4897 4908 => -0.132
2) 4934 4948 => -0.037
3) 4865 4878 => 0.071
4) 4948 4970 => -0.072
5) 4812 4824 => -0.116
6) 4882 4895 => 0.012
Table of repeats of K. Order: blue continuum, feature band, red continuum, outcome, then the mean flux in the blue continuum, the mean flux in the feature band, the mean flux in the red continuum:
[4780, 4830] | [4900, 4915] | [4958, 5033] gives -0.09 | 7.66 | 8.27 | 7.54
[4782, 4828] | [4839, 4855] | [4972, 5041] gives 0.05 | 7.74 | 7.33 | 7.35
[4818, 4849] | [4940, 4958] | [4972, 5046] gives -0.05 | 7.54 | 7.8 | 7.37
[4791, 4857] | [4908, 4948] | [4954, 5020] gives 0.01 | 7.63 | 7.54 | 7.6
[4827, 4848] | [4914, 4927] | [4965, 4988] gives -0.03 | 7.26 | 7.44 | 7.22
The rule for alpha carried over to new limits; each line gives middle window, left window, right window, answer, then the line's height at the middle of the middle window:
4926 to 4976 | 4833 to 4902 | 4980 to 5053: -2.17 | 7.35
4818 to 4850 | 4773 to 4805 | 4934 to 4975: 0.10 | 7.6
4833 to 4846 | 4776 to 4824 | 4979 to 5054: 0.87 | 7.65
